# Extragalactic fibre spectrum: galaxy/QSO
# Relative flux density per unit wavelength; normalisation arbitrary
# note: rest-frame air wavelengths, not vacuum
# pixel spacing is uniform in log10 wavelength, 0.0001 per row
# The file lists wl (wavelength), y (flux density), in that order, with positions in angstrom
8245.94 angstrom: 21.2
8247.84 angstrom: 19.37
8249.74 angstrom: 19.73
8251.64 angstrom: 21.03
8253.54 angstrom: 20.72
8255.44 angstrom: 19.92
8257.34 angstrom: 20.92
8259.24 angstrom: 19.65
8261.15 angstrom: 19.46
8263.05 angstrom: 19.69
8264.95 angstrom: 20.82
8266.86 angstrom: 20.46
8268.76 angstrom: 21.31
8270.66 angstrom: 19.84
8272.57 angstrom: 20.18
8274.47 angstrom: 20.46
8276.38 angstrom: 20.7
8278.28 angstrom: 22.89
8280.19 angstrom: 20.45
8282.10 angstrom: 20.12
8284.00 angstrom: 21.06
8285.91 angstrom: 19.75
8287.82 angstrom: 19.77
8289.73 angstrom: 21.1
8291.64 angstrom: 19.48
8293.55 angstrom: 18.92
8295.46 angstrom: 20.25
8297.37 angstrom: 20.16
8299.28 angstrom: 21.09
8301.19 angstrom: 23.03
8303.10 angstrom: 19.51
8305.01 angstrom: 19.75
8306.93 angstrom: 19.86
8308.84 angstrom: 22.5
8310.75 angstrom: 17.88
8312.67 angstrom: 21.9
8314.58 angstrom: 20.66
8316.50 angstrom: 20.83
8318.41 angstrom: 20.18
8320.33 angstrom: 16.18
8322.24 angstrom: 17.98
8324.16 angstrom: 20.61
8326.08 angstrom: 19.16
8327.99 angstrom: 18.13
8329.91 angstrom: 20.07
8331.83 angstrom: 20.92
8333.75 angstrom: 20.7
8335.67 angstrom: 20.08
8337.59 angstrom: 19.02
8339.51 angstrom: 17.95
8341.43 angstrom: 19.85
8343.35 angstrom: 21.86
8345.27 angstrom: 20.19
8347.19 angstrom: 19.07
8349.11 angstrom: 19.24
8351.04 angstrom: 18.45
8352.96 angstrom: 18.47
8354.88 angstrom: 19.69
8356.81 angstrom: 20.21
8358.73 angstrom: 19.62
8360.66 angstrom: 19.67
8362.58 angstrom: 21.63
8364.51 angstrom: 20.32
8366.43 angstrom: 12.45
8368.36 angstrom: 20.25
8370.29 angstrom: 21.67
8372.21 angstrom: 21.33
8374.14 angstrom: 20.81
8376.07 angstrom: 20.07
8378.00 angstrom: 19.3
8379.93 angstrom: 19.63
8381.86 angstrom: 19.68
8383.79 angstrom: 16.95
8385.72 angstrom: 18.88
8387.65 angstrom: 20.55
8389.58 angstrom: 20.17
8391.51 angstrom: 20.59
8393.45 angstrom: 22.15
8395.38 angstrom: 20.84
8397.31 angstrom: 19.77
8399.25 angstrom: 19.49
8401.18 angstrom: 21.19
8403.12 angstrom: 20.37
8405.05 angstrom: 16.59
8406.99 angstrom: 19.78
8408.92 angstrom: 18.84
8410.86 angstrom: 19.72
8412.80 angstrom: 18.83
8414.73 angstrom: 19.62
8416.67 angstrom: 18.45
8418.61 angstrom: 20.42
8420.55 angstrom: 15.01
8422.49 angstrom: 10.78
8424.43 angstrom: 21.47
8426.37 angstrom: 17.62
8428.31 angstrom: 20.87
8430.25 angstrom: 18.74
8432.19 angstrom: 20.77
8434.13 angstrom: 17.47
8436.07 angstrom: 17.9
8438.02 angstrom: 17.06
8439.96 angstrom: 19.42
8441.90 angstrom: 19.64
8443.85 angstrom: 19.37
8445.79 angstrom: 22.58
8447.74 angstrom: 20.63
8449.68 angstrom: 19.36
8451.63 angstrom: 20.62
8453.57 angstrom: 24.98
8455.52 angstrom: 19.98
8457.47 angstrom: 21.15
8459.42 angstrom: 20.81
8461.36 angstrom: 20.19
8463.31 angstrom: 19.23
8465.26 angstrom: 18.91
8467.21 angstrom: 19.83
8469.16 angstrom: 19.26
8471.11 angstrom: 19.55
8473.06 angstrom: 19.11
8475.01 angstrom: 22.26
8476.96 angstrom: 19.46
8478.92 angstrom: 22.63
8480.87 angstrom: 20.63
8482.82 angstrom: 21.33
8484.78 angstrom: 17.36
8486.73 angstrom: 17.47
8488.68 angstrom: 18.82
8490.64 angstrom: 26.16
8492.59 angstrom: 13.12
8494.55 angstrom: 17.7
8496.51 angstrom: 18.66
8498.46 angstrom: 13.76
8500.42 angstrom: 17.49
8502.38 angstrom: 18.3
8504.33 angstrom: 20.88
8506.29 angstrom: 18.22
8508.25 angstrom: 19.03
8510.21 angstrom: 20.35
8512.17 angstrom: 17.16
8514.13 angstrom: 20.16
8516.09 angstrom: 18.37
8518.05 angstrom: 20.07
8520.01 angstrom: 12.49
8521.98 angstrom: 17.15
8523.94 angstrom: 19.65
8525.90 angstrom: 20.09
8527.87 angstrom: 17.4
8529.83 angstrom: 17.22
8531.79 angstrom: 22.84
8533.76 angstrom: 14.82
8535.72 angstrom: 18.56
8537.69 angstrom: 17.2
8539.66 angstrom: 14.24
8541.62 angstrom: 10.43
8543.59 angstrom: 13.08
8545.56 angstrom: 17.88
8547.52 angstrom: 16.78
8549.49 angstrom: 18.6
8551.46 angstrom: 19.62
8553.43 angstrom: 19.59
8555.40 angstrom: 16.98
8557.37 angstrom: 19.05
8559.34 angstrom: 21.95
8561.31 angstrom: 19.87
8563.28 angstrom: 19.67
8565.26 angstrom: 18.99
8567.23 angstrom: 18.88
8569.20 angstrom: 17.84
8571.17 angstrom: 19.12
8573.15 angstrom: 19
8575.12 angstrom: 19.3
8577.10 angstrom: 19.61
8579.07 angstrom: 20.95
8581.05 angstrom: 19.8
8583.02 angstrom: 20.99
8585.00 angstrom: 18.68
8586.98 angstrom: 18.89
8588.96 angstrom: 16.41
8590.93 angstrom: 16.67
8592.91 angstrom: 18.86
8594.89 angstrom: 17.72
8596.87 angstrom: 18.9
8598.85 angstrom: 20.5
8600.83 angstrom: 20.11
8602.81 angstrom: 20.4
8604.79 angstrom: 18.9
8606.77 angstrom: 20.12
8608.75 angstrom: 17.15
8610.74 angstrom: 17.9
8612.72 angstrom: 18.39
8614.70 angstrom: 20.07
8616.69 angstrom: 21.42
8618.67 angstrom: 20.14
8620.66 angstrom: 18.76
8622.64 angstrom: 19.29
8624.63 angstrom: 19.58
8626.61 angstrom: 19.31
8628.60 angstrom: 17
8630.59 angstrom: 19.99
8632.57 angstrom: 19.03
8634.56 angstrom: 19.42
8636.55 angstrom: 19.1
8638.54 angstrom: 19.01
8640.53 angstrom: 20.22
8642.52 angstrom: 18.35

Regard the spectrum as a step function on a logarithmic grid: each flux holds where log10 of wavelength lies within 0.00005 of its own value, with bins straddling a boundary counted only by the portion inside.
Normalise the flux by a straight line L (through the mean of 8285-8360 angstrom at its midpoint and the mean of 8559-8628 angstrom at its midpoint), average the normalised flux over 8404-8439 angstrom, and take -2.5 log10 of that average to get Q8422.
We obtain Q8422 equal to 0.07 mag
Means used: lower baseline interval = 19.8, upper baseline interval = 19.2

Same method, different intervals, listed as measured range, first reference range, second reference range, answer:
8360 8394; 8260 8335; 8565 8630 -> 0.008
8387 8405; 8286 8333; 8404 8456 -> -0.054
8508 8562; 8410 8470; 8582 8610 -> 0.072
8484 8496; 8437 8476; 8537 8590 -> 0.065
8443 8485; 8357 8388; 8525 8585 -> -0.084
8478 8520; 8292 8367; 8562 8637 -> 0.032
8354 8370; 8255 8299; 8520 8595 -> 0.020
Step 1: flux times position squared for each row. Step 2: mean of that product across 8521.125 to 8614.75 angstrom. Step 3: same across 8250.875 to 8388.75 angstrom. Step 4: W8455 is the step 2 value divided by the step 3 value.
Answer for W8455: 0.98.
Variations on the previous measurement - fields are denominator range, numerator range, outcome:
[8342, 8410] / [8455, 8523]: 0.99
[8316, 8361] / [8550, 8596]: 1.03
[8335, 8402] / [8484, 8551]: 0.93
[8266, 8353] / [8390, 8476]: 1.01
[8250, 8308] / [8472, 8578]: 0.96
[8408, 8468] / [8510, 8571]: 0.95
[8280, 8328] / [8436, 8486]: 1.04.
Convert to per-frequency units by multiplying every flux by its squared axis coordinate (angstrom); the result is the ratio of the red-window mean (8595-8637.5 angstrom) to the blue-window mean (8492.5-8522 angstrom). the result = 1.1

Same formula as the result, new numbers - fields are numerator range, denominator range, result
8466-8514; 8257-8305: 0.98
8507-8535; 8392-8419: 0.96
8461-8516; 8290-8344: 1.00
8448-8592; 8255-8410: 0.99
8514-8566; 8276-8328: 0.94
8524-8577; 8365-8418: 0.96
